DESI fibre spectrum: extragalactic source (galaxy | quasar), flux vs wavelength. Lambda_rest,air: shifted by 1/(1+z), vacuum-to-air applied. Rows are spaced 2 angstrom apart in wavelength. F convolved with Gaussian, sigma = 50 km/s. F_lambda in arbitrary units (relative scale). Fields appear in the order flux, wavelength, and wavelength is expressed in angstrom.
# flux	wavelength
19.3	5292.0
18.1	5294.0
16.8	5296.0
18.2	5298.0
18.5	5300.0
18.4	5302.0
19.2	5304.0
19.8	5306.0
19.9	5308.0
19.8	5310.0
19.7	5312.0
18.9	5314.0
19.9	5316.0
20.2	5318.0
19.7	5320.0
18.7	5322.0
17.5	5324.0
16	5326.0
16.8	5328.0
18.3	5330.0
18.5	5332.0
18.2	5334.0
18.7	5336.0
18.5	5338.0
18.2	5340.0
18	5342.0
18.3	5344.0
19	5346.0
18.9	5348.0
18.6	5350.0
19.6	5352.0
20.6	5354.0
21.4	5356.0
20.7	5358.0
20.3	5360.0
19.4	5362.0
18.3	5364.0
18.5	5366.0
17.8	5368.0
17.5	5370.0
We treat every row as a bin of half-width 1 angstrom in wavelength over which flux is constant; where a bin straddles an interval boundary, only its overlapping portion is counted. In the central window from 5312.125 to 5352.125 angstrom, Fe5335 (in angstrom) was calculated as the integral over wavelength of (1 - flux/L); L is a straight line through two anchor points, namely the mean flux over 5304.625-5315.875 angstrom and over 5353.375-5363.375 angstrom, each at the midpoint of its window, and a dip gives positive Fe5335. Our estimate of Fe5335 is 2.9 angstrom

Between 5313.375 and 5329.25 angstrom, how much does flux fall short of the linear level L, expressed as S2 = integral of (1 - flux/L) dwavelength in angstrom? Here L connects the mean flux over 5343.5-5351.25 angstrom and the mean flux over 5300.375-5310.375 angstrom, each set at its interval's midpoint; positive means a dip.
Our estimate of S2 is 0.56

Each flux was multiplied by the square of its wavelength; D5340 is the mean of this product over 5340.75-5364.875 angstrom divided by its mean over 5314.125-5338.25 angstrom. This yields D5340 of 1.1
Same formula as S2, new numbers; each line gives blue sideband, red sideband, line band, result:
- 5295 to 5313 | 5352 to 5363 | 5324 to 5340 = 1.5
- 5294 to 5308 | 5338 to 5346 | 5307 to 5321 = -0.9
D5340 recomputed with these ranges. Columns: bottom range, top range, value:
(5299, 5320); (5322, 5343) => 0.93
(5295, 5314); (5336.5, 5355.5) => 1.02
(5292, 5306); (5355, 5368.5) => 1.09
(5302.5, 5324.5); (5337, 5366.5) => 1.01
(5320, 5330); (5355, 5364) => 1.16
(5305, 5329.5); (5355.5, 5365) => 1.07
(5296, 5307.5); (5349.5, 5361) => 1.11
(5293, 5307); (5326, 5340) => 0.99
